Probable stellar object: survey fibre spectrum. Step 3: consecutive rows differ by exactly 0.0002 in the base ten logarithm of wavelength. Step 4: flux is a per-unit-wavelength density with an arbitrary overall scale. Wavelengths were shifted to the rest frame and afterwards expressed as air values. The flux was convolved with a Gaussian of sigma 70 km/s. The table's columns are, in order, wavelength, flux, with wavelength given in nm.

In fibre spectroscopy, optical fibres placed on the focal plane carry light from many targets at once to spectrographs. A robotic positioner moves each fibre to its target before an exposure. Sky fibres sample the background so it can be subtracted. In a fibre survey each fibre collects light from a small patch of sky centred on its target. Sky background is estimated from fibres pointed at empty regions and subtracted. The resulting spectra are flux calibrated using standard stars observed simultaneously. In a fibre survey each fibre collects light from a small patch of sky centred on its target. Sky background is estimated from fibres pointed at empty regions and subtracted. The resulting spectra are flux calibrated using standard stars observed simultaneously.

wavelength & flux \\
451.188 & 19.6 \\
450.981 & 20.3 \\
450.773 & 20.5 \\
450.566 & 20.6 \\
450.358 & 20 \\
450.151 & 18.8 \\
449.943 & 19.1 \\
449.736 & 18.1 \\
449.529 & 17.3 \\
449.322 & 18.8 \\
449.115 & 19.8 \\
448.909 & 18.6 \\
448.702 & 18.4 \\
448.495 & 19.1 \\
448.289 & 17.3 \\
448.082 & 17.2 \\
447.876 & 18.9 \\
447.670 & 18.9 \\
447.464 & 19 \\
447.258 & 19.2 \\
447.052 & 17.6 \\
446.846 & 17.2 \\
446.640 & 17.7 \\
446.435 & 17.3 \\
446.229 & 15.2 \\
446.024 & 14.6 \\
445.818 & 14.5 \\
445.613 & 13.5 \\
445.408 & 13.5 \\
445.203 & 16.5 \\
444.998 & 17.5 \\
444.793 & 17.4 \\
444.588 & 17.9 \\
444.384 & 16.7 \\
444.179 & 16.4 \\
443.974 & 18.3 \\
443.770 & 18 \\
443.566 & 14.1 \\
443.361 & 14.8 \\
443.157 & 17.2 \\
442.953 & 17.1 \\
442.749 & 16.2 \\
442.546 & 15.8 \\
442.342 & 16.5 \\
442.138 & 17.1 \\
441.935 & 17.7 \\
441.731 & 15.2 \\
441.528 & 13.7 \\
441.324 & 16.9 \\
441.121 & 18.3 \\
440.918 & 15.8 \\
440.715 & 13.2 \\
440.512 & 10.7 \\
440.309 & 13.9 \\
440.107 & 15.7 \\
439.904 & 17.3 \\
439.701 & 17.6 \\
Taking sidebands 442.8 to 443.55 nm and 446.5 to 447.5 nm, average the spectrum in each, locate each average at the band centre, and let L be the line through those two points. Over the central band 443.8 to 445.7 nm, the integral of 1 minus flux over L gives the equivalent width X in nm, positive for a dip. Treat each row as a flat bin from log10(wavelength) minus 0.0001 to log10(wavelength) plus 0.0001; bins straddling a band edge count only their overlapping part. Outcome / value 0.04 nm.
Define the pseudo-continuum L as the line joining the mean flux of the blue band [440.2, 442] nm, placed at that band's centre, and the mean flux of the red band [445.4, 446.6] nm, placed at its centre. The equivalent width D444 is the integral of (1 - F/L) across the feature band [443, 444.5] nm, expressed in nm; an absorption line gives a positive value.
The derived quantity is -0.15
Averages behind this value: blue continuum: 15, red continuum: 15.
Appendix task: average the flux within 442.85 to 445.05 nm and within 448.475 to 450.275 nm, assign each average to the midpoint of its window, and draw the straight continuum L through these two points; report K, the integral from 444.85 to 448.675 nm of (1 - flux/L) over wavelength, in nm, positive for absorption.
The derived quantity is 0.18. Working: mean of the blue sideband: 16.8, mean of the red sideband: 18.7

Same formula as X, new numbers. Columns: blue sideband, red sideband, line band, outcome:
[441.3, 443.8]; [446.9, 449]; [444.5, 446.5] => 0.18 nm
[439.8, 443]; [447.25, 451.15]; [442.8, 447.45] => 0.19 nm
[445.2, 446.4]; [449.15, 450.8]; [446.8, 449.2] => -0.21 nm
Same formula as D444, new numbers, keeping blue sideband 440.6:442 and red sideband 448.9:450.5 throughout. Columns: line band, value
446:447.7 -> 0.03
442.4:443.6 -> 0.03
